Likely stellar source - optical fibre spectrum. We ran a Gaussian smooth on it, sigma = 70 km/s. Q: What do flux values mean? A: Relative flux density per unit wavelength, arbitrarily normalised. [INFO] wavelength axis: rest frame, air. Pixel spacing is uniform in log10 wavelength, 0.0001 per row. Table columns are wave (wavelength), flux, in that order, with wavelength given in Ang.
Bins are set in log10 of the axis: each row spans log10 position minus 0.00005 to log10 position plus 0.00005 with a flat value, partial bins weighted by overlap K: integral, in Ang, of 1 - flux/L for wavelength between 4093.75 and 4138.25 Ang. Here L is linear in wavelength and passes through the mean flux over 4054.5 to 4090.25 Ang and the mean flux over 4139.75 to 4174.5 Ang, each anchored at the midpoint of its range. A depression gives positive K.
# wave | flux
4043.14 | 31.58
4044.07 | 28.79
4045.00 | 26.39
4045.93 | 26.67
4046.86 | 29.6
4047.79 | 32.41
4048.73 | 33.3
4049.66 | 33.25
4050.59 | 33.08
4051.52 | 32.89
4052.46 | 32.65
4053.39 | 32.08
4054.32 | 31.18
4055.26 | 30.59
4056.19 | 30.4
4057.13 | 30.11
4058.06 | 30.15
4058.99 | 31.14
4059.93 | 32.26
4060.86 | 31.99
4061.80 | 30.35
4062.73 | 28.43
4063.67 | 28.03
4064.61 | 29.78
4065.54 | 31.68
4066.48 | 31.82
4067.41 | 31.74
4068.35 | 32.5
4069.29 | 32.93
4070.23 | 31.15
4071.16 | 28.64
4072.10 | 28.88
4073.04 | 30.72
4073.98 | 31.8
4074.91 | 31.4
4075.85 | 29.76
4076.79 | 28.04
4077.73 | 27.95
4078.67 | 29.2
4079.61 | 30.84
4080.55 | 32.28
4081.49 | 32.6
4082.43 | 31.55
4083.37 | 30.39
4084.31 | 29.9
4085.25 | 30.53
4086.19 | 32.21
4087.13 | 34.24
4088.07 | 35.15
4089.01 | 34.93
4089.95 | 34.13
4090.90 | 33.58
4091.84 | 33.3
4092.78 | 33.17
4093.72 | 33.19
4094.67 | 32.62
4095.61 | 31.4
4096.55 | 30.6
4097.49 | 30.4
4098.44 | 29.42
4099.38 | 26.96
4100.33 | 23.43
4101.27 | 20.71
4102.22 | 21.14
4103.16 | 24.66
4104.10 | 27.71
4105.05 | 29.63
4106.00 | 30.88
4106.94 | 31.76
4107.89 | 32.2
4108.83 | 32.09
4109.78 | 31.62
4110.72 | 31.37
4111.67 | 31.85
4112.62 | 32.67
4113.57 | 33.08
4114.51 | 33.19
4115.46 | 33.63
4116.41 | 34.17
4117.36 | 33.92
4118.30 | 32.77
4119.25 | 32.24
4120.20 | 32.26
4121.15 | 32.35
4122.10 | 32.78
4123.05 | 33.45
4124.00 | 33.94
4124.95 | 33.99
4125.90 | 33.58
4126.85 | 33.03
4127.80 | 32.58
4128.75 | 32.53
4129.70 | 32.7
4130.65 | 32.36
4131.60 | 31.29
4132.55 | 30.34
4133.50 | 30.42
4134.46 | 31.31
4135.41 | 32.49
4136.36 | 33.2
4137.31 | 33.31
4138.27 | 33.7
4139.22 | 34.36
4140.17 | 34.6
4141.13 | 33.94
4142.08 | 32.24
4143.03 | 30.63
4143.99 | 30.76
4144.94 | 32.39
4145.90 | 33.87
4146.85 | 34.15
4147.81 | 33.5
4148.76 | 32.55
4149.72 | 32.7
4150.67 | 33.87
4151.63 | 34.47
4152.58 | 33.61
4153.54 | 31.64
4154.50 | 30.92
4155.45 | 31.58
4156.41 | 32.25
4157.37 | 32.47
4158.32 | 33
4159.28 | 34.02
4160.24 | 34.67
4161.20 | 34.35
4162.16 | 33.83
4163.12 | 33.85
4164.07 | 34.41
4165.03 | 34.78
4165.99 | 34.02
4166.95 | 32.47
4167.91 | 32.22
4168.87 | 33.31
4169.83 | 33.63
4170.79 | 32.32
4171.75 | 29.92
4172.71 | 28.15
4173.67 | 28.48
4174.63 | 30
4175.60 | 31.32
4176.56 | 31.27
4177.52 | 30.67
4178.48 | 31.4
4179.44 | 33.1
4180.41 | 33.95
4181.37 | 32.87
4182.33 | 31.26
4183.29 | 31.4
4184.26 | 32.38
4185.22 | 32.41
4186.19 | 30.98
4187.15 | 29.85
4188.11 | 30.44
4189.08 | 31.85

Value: 0.98 Ang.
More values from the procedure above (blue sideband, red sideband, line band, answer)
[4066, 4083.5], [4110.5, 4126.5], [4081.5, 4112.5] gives 1.3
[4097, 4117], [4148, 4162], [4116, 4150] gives -1.4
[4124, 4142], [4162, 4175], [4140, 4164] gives -0.4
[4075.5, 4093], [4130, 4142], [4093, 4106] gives 1.6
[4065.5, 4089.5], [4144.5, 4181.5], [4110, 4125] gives -0.5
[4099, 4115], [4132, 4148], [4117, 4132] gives -0.9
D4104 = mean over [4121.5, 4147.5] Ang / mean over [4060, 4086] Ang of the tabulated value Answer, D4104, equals 1.07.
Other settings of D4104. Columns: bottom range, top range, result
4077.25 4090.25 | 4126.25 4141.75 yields 1.03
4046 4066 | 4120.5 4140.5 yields 1.05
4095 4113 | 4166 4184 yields 1.09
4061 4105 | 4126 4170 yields 1.09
